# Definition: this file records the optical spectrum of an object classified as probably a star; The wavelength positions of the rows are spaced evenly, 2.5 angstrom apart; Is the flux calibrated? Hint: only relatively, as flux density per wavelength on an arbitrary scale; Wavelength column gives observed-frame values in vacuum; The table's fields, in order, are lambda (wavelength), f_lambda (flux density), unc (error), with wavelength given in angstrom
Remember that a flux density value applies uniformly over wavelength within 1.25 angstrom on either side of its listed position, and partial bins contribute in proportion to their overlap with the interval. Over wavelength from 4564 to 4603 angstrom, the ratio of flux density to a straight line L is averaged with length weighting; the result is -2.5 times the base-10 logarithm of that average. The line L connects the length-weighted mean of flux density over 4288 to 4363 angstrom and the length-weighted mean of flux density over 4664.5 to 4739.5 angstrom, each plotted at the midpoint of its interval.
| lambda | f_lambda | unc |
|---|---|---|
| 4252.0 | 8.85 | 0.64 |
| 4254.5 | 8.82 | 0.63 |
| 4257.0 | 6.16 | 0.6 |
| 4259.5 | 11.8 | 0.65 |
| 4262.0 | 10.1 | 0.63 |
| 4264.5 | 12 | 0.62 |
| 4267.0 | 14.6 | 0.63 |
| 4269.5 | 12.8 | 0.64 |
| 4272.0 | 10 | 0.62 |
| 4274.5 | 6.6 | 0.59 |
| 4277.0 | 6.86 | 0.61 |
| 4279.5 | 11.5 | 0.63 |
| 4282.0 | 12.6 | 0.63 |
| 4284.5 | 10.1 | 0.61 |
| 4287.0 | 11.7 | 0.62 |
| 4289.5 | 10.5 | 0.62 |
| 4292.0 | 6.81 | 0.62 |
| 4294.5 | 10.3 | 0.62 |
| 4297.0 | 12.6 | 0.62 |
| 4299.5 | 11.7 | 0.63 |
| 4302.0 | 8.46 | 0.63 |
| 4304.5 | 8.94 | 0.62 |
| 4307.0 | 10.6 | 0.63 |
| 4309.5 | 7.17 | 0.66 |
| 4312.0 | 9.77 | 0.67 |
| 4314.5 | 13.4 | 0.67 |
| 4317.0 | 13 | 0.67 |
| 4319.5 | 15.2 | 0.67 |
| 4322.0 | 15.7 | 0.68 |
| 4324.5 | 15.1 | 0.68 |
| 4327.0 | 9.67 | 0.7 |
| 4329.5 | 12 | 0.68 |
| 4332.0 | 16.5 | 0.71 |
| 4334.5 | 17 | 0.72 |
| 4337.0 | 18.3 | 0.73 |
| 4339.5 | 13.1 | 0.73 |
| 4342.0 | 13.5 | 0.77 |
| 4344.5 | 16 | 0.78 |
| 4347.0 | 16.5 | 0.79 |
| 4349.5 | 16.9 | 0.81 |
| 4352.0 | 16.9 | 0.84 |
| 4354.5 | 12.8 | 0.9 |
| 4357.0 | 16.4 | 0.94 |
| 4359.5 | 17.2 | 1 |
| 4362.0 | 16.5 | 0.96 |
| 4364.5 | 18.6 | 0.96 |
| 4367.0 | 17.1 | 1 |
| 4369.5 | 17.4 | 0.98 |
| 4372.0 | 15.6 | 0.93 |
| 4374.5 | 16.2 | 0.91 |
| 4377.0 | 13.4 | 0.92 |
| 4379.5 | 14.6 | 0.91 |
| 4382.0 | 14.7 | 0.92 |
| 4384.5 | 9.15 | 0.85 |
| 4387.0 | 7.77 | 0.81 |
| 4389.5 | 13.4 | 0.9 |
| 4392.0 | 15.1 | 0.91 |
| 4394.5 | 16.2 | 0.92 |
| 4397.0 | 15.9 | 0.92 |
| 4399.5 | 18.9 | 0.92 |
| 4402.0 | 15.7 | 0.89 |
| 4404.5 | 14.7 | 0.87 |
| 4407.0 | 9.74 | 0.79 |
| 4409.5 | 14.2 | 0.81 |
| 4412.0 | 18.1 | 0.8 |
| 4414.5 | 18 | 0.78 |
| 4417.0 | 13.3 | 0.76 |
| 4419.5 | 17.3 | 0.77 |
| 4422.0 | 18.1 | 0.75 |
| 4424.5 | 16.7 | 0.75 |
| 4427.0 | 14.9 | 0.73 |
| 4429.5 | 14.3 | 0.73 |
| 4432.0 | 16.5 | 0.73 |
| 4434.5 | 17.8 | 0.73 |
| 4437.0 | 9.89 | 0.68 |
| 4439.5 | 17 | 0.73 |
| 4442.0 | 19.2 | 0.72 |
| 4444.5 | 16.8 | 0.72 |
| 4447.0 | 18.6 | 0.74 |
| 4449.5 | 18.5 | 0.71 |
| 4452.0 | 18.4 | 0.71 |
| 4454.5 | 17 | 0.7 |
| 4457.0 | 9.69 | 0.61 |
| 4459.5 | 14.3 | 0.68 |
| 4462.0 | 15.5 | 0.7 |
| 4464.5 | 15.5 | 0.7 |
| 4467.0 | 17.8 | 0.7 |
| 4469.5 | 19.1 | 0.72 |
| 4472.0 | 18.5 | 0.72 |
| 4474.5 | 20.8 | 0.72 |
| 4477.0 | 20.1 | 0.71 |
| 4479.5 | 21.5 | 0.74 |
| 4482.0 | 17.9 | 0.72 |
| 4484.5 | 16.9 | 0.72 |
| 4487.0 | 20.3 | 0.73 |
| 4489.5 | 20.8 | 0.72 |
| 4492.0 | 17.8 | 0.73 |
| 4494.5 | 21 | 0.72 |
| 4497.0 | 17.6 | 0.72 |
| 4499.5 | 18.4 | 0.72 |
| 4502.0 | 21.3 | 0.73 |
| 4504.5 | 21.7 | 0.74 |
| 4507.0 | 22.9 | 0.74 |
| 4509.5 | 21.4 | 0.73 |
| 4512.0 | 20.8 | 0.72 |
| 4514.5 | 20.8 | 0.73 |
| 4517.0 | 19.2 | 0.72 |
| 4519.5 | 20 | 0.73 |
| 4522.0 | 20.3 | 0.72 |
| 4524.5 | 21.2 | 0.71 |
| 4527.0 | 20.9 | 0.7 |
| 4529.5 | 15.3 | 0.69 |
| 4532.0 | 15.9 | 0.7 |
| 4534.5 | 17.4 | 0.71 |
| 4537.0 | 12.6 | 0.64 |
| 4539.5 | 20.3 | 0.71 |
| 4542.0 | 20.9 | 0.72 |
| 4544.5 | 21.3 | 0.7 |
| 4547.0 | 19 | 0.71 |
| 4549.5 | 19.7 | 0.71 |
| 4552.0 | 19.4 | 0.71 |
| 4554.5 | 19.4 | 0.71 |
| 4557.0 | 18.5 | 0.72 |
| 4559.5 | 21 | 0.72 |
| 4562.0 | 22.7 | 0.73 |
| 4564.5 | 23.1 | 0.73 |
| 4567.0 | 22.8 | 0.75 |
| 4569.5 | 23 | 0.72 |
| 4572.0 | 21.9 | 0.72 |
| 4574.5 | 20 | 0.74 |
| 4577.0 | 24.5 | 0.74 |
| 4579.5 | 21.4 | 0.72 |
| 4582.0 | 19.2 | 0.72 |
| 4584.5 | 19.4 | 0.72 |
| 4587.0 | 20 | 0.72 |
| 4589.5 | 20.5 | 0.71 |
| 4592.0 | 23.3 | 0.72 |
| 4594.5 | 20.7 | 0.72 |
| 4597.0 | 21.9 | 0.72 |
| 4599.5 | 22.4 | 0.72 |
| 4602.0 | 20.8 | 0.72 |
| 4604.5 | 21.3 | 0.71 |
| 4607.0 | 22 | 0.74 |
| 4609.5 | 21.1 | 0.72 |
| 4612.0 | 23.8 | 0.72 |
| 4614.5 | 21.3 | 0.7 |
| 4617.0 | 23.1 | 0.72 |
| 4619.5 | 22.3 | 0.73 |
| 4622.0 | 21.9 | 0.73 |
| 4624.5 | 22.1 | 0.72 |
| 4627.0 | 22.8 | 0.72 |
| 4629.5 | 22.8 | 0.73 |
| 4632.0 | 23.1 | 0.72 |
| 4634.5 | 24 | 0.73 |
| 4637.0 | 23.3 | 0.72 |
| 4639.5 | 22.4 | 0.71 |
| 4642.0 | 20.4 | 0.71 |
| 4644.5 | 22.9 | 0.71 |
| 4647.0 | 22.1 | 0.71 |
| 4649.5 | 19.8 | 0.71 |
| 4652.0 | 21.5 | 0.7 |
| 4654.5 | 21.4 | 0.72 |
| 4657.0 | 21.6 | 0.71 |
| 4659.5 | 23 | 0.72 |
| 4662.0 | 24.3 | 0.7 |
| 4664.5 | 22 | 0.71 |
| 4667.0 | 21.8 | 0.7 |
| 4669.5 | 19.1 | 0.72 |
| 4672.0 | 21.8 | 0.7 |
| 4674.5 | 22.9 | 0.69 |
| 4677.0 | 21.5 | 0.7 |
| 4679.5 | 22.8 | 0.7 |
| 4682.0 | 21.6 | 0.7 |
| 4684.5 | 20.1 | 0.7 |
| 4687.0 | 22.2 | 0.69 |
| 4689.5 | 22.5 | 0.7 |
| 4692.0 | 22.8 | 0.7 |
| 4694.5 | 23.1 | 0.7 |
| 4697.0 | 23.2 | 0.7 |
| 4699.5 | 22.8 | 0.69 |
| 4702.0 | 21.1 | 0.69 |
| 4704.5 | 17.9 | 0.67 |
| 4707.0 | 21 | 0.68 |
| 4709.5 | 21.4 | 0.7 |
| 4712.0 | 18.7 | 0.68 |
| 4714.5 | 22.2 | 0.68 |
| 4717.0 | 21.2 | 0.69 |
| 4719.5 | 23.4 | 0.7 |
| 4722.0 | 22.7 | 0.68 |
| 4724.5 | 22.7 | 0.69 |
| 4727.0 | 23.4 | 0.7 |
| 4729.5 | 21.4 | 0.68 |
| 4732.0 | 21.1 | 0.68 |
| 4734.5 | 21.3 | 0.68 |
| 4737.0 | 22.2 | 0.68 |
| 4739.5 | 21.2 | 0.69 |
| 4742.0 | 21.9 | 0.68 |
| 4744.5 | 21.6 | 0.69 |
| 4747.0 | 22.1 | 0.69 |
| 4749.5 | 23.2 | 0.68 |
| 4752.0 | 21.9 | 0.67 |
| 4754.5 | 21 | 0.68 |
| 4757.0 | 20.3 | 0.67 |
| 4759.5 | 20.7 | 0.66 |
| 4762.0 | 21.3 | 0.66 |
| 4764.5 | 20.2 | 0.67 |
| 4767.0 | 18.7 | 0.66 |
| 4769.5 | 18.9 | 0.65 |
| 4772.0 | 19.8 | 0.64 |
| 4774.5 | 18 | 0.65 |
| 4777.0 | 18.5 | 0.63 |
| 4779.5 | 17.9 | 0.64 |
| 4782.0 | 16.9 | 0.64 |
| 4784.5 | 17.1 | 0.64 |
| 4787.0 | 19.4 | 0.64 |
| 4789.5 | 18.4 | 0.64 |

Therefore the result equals -0.133 mag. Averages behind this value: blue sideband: 13.3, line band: 21.5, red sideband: 21.7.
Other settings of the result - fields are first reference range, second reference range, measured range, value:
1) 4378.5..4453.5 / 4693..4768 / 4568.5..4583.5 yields -0.17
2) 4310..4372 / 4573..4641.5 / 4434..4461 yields 0.11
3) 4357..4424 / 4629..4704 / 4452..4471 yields 0.08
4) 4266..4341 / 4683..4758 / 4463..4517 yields -0.21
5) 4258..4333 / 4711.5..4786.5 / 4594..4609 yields -0.22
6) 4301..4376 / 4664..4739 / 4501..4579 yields -0.10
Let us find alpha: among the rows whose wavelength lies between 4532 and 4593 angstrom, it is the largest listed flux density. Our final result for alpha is 24.5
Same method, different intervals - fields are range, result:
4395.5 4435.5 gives 18.9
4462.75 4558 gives 22.9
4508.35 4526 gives 21.4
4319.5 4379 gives 18.6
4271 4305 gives 12.6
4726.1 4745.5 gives 23.4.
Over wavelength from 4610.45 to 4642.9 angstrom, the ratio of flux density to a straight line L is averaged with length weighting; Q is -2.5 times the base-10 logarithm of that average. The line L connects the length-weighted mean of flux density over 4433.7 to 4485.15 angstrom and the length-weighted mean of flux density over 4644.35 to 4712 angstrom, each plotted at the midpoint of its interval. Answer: -0.10 mag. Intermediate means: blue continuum 17.2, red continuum 21.7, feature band 22.6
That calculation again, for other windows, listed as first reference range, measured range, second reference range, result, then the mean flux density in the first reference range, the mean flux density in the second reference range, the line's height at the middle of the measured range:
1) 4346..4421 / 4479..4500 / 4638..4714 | -0.09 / 15.3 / 21.7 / 17.6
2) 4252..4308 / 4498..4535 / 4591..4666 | -0.09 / 10.2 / 22.2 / 18.3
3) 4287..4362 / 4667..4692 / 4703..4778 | -0.10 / 13.2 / 21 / 19.9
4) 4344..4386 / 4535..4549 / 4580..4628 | 0.07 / 15.6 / 21.6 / 20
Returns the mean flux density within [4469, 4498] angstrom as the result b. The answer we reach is 19.4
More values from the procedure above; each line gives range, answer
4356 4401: 15.2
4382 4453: 15.5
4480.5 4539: 19.3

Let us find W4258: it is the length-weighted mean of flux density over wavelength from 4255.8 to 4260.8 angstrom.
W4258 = 9.02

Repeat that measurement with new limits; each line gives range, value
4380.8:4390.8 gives 11.3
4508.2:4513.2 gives 21.1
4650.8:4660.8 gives 21.9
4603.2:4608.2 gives 21.6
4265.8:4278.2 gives 10.2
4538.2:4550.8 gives 20.2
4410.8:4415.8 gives 18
